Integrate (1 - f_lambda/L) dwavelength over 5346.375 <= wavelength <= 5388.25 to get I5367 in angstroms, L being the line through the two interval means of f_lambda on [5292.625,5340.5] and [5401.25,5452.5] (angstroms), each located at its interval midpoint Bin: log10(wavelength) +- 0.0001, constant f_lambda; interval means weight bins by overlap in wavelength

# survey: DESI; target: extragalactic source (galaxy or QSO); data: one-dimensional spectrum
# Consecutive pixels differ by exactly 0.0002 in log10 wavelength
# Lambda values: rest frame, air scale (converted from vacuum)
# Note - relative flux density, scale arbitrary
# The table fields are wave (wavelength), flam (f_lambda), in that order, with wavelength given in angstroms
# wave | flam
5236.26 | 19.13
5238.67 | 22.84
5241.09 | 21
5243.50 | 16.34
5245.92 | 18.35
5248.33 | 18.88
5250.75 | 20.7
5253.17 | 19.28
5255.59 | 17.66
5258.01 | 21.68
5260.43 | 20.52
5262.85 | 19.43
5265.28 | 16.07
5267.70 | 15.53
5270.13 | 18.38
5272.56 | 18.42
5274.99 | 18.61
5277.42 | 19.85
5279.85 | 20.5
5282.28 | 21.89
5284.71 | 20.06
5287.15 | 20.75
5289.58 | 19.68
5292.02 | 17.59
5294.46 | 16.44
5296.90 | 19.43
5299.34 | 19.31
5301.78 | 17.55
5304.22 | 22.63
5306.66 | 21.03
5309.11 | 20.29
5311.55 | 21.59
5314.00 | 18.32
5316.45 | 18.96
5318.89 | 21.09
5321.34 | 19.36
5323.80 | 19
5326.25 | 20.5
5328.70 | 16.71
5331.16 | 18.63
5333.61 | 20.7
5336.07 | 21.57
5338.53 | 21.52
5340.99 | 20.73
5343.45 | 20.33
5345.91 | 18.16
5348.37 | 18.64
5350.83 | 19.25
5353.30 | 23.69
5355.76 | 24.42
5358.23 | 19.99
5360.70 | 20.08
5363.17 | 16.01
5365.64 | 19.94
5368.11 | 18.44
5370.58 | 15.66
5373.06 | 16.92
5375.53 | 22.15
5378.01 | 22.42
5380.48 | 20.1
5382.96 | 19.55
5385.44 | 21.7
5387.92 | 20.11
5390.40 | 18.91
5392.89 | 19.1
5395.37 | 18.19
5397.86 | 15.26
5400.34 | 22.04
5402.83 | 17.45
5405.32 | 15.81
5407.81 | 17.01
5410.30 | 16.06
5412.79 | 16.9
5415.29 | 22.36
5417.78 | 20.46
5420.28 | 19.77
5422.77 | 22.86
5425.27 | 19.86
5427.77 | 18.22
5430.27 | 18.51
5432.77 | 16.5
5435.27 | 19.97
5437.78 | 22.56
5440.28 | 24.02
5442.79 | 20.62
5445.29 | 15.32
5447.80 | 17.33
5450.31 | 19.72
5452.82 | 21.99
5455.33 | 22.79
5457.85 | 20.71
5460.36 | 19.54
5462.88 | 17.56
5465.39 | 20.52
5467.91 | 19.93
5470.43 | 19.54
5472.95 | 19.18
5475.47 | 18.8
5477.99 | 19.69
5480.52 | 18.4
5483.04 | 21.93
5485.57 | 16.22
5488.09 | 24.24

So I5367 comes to -1.0 angstroms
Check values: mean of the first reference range 19.7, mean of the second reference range 19.1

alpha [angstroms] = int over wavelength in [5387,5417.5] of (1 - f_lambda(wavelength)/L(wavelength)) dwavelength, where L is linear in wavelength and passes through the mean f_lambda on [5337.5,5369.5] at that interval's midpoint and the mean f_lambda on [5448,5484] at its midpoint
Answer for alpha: 2.6 angstroms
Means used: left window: 20.1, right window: 19.9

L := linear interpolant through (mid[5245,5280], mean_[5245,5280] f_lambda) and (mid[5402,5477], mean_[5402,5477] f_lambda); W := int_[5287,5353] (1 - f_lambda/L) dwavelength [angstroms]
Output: -2.10 angstroms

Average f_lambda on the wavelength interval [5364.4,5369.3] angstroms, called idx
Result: 19.2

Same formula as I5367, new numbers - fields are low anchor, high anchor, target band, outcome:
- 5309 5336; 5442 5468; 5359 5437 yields 2.4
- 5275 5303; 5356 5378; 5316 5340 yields -0.8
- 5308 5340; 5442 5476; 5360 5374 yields 1.4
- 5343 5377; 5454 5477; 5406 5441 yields 0.4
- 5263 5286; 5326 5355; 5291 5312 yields -0.1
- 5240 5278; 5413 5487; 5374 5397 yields -0.8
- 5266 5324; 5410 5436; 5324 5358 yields -1.7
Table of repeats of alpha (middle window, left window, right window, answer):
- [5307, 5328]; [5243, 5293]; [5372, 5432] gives -0.78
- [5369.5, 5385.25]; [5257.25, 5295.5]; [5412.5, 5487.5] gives -0.13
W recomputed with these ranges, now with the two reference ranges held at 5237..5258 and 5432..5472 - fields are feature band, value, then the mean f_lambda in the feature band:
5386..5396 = 0.3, 19.3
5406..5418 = 1.0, 18.3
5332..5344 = -0.7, 20.9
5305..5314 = -0.5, 20.7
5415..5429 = -0.4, 20.5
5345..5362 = -0.8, 20.6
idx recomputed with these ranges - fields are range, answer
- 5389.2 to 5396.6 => 18.7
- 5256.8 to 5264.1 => 20.5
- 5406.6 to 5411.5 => 16.5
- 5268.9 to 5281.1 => 19.1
